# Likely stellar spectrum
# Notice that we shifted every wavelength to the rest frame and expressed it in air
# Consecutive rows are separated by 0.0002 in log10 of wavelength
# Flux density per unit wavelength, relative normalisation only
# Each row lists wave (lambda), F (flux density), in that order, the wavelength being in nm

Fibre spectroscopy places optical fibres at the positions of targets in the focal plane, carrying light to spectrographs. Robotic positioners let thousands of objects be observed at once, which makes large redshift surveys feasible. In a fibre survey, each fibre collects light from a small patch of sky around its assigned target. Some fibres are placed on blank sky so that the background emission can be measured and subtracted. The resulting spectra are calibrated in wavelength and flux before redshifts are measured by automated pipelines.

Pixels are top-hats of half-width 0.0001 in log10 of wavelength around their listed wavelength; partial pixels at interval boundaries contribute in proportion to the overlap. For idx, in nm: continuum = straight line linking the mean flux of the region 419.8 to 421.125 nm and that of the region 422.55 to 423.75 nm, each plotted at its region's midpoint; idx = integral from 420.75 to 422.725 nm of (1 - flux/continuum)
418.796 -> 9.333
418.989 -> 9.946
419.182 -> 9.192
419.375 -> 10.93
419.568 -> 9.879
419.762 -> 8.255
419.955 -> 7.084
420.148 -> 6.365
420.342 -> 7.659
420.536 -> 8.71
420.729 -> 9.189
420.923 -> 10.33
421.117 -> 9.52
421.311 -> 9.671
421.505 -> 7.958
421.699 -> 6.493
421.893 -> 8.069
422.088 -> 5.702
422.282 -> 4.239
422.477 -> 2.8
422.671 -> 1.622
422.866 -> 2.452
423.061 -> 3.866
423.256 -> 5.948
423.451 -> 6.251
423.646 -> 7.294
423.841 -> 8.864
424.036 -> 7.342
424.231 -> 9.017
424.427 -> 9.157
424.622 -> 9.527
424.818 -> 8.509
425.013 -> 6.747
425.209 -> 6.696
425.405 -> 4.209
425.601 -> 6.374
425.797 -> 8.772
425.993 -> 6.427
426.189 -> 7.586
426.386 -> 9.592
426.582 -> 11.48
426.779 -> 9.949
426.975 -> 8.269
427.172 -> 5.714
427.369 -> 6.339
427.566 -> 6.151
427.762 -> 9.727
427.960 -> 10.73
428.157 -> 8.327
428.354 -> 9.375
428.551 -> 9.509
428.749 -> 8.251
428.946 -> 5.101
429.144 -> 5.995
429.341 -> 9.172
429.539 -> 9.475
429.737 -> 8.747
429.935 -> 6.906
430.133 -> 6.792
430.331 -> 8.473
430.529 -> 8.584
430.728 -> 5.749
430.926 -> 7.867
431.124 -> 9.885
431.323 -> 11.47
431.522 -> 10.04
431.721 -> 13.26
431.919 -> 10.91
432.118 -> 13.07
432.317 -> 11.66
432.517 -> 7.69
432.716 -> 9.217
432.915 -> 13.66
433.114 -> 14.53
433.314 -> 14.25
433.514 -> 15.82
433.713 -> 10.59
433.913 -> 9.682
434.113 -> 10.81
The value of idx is -0.02 nm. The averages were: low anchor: 8.33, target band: 6.84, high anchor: 4.56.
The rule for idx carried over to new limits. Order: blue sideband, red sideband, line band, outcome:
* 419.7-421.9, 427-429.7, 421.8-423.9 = 0.790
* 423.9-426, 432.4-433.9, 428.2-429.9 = 0.290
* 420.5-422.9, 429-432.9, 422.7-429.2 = 0.329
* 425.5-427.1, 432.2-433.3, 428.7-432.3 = 0.557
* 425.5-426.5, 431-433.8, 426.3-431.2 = 0.611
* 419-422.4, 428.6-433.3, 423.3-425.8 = 0.337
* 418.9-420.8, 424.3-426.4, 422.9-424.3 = 0.212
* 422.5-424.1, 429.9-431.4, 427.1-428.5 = -0.203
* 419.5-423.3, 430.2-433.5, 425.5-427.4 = 0.128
